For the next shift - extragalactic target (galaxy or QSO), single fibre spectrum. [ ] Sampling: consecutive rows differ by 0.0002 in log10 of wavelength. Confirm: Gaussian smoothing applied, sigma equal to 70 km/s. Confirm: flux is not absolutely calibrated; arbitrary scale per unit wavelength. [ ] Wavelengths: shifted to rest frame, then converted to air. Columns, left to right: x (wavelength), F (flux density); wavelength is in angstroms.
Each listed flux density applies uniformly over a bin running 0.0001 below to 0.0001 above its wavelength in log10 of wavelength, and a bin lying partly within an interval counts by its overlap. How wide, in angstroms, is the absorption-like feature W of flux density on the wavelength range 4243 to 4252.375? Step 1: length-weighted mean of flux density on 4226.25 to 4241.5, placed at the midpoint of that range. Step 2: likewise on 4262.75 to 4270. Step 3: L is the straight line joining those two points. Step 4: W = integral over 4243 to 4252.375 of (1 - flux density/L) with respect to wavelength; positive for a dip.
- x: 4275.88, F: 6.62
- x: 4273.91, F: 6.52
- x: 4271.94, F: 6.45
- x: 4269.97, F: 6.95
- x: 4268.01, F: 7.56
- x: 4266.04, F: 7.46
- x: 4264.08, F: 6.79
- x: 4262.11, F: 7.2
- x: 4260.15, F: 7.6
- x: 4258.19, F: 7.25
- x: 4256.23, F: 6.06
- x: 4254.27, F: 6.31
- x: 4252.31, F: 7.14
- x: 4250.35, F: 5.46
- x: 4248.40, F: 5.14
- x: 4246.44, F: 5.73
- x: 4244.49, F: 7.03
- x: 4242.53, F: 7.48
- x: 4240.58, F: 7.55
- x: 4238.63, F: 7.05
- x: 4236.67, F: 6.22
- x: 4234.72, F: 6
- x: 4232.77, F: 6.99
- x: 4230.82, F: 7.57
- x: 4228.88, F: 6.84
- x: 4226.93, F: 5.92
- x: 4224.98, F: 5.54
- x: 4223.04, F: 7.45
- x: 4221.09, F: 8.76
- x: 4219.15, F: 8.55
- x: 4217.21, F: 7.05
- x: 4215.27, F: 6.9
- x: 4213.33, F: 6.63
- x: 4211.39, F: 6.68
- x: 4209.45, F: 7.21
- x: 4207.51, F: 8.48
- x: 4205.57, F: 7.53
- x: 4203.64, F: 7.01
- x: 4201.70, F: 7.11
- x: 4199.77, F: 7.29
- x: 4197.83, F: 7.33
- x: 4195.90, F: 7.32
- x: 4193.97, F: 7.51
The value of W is 1.2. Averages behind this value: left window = 6.78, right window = 7.22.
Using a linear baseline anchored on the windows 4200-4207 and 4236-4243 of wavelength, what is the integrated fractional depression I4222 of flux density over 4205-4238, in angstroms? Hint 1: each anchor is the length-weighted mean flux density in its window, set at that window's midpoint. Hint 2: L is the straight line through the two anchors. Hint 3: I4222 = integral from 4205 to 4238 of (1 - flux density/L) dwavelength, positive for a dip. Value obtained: 0.6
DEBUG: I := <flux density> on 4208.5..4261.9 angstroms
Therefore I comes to 6.82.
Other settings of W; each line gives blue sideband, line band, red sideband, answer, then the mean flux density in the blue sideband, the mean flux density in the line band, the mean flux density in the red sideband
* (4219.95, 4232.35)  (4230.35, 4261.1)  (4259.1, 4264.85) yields 2.1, 7.03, 6.64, 7.21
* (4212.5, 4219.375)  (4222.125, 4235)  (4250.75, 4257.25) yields 0.5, 7.16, 6.65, 6.41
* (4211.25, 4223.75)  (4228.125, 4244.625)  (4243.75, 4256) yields -0.7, 7.48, 6.97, 6.12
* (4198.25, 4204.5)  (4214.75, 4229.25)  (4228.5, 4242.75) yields -0.2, 7.15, 7.14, 6.94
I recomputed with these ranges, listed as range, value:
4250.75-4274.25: 6.91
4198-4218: 7.19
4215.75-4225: 7.64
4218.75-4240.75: 6.98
